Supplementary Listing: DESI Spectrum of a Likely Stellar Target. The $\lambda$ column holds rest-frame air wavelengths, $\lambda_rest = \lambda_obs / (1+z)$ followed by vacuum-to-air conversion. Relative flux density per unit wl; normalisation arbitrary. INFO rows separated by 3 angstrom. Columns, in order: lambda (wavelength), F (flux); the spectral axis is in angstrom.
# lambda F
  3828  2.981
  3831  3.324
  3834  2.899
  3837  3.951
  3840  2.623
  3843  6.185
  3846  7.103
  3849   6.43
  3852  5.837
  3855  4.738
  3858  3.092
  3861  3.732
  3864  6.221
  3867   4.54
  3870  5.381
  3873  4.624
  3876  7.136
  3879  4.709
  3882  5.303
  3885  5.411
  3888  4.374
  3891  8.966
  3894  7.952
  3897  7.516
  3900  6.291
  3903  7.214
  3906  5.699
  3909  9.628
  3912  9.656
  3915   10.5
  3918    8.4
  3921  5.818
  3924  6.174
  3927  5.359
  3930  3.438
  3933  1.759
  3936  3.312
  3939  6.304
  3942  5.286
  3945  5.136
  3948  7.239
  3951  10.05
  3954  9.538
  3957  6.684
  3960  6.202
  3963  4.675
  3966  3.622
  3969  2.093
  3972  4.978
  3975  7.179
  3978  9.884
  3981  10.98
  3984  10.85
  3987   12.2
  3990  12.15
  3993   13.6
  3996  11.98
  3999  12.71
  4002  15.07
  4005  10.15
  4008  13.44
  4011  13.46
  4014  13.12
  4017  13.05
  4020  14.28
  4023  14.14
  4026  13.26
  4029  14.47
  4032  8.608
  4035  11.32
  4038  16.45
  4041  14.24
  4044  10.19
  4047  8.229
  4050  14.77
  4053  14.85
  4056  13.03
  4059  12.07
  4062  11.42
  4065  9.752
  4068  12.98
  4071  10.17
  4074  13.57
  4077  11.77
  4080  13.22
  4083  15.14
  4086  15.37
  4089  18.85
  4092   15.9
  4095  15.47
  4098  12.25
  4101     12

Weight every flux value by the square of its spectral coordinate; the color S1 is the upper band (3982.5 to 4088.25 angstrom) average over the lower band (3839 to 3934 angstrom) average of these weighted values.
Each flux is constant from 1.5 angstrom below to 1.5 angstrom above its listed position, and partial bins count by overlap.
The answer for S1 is 2.3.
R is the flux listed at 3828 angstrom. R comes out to 2.981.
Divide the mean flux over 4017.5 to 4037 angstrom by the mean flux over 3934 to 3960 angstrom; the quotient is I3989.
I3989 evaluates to 1.95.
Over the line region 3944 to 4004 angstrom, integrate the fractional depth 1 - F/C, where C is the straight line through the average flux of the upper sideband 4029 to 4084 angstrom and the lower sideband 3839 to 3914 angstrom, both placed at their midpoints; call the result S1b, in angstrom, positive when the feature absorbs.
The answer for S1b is 4.5 angstrom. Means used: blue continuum 6.07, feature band 8.88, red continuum 12.4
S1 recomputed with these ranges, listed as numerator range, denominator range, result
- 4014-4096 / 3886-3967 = 2.15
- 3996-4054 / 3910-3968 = 2.15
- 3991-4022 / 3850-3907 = 2.43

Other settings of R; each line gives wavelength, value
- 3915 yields 10.5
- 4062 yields 11.42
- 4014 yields 13.12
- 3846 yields 7.103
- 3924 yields 6.174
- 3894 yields 7.952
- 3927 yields 5.359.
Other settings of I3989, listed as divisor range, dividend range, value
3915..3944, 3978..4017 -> 2.31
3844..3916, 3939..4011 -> 1.42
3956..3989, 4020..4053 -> 1.75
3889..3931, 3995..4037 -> 1.75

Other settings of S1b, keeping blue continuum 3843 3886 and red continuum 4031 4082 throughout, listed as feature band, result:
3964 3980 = 6.2 angstrom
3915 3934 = 4.4 angstrom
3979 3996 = -3.7 angstrom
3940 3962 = 3.5 angstrom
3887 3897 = -1.5 angstrom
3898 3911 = -1.0 angstrom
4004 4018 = -2.8 angstrom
